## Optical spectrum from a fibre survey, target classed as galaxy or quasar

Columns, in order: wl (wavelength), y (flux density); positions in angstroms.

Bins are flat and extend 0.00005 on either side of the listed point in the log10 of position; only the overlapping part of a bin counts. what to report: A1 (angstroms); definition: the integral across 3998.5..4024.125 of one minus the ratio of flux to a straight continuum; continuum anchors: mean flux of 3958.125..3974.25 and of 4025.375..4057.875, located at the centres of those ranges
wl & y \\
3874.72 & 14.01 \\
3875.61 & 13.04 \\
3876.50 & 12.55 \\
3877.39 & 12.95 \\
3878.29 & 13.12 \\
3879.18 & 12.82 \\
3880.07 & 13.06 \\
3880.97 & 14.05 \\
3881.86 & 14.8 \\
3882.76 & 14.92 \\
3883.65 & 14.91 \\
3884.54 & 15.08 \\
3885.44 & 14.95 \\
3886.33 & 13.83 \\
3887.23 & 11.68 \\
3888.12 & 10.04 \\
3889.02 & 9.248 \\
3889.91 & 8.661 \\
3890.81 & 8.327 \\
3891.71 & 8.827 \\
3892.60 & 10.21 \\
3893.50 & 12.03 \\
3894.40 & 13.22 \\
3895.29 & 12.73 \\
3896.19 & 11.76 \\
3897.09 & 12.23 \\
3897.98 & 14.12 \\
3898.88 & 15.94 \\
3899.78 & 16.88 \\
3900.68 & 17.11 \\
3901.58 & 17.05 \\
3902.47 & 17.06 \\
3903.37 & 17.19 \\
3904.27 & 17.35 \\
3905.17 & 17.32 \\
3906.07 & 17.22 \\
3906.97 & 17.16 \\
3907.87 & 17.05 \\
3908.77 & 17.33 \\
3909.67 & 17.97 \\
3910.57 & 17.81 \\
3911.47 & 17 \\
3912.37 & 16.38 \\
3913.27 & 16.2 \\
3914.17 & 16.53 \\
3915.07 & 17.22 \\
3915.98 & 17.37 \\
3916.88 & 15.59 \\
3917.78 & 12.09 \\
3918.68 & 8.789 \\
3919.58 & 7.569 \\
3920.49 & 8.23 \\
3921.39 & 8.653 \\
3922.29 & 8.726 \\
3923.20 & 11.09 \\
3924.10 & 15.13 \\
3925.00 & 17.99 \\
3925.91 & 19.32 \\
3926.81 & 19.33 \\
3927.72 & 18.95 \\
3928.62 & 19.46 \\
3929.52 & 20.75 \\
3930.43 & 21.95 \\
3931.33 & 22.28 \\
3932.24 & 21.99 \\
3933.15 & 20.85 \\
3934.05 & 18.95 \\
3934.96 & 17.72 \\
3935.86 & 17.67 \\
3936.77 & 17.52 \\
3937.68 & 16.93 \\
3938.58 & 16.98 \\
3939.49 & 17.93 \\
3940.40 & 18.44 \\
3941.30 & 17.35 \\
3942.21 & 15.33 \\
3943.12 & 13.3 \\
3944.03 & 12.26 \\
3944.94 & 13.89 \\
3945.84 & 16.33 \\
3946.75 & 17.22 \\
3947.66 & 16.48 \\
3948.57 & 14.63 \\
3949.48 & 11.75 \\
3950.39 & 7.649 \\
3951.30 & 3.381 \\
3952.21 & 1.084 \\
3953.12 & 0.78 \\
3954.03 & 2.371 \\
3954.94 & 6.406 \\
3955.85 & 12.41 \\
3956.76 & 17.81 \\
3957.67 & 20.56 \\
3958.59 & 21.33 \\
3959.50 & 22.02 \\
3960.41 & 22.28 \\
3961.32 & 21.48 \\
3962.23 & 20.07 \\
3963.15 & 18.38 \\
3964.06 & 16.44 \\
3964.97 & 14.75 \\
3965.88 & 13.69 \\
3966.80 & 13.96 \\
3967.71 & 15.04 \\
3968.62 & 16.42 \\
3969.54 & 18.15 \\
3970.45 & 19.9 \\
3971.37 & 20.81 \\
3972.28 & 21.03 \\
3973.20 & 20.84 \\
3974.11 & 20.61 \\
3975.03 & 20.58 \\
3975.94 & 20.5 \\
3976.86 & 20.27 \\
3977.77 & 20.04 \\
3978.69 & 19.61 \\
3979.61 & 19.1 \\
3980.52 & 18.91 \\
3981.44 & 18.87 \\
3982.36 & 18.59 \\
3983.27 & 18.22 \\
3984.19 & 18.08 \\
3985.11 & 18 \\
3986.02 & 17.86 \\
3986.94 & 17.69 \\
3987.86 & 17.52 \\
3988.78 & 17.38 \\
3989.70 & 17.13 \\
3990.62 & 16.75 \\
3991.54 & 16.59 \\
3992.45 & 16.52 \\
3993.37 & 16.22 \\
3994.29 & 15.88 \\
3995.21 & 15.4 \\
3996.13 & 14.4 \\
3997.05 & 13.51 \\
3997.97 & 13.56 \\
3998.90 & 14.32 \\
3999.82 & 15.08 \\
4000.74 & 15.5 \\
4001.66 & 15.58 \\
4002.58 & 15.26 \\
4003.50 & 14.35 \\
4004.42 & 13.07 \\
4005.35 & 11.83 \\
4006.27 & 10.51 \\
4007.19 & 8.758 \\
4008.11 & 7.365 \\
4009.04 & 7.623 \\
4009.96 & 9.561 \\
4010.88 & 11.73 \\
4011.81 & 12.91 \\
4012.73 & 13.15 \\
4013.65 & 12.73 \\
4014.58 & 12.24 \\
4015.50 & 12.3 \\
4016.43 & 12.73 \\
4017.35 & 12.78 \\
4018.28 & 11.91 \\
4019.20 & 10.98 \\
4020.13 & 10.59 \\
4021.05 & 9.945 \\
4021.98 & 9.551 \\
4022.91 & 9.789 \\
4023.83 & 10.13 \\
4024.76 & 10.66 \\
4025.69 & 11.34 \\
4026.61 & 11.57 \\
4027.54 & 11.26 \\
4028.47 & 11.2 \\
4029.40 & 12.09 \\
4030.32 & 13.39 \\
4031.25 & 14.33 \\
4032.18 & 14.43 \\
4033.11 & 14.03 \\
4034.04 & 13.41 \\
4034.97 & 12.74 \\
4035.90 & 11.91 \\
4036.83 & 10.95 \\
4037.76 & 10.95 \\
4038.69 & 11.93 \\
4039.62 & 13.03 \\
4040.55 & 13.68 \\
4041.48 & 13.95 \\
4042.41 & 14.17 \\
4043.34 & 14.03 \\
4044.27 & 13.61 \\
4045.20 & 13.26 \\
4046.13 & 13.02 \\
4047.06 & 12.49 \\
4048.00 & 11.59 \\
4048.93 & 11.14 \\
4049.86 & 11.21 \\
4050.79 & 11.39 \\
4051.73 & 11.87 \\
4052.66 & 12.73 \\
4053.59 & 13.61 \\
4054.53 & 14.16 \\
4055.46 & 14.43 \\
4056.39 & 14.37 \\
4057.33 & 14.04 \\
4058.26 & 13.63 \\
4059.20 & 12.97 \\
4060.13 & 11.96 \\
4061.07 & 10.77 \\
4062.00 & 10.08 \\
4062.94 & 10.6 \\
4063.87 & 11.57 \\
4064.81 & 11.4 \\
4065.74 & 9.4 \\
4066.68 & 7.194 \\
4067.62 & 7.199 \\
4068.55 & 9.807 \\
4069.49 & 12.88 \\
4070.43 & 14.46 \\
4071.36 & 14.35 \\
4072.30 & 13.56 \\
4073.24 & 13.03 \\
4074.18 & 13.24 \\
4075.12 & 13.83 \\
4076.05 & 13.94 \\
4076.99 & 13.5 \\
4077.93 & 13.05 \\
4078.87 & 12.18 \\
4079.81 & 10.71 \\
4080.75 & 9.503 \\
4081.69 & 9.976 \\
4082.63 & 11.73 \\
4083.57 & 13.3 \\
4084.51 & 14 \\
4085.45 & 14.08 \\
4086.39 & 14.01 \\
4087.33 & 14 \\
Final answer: 5.61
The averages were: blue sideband 18.7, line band 11.9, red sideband 12.8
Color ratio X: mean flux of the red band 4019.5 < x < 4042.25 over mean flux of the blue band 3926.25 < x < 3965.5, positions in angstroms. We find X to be 0.8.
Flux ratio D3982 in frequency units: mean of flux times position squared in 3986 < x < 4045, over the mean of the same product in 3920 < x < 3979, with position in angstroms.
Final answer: 0.8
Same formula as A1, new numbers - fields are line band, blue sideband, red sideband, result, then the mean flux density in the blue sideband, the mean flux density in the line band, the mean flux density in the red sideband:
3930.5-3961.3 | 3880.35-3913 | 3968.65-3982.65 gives 4.38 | 14.4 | 15.1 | 19.8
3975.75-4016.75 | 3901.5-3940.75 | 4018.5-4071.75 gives -3.58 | 16.6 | 15.1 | 12.1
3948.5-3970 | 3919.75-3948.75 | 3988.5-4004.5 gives 2.97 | 16.6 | 13.9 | 15.4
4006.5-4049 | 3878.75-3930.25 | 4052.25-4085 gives 2.90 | 14.5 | 11.9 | 12.2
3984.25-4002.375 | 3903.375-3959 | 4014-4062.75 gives -3.46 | 15.1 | 16.1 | 12.3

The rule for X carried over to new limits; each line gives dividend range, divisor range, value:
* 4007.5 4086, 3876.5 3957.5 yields 0.84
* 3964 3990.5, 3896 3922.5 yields 1.21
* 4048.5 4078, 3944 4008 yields 0.78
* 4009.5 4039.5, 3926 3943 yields 0.63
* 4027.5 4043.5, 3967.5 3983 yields 0.66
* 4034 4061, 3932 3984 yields 0.78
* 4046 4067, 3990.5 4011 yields 0.89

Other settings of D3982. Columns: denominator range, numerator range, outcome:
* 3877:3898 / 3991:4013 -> 1.14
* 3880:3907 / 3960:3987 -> 1.41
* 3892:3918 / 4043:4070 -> 0.82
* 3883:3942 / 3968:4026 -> 1.02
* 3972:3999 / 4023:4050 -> 0.72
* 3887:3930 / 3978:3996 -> 1.26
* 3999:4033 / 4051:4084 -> 1.04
